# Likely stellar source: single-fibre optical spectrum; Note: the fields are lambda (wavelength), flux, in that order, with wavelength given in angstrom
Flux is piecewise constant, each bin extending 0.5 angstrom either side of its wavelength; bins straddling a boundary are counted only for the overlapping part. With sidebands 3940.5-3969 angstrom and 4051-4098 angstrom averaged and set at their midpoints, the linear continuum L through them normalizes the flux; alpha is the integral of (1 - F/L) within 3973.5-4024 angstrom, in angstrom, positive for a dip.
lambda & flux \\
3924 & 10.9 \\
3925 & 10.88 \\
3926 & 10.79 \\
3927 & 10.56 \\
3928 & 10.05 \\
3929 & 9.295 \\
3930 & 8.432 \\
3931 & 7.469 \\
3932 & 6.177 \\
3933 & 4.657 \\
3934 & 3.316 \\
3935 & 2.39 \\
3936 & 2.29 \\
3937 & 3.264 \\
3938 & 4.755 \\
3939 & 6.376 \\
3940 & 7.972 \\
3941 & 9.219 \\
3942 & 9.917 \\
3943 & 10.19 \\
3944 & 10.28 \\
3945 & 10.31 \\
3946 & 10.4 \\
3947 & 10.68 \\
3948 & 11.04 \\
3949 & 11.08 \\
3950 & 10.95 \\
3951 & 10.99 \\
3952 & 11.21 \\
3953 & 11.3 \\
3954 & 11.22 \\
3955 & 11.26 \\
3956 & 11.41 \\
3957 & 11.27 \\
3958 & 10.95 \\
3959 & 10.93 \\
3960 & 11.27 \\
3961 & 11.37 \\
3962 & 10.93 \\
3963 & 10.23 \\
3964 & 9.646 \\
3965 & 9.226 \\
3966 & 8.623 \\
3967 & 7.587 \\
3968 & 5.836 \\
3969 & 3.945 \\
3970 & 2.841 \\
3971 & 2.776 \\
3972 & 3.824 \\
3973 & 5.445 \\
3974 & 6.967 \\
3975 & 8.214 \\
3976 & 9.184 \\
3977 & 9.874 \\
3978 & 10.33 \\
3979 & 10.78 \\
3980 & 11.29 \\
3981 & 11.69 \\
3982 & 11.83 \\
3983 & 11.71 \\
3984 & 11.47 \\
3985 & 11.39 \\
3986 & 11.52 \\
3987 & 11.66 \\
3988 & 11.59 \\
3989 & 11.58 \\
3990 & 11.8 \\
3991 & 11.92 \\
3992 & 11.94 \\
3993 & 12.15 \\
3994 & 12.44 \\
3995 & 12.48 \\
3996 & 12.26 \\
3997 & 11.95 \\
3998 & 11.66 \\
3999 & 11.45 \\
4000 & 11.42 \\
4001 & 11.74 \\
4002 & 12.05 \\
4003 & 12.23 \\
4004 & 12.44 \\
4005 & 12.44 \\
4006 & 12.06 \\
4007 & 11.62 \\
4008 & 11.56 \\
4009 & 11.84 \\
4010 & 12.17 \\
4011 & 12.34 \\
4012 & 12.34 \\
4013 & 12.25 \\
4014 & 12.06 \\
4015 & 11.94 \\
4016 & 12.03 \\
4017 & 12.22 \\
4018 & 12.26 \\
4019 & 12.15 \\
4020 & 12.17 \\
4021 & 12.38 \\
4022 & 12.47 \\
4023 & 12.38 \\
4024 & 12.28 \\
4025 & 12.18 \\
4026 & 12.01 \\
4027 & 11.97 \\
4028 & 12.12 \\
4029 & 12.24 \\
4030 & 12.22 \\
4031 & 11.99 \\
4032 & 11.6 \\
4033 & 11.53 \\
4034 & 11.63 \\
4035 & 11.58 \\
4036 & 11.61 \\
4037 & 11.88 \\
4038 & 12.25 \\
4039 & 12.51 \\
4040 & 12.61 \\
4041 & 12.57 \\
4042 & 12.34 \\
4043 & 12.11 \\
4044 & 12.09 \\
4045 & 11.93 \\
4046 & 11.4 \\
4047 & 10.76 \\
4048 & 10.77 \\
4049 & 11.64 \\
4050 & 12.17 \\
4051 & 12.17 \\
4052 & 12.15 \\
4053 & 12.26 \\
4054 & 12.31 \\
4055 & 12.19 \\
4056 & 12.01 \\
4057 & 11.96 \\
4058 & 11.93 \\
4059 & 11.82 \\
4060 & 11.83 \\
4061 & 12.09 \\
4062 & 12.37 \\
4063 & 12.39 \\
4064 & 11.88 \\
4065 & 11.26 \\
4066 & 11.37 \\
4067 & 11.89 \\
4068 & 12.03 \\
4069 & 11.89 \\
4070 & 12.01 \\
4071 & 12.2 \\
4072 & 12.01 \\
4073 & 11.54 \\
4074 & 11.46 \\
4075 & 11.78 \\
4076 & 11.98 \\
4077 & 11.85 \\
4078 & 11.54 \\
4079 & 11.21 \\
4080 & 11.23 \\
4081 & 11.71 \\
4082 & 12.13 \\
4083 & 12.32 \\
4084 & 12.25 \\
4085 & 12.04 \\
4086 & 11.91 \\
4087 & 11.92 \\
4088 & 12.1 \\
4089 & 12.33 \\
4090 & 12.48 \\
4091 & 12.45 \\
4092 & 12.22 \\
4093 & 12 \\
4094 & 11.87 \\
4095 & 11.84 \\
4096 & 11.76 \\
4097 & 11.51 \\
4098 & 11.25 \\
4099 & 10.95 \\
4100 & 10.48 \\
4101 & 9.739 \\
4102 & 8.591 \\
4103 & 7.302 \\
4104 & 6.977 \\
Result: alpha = -3.6 angstrom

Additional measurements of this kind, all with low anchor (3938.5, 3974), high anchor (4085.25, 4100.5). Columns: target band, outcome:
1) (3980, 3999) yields -3.8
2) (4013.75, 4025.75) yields -2.1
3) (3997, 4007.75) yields -2.0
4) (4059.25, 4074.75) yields -0.8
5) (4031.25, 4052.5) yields -2.1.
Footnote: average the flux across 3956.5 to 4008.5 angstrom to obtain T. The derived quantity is 10.3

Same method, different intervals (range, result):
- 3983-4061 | 12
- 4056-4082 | 11.8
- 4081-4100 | 11.9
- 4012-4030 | 12.2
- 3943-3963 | 11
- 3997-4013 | 12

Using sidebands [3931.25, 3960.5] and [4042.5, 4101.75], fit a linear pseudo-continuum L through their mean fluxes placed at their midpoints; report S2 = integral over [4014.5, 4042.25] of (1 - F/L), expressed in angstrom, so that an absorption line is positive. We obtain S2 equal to -3.4 angstrom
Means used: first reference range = 8.85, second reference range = 11.8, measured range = 12.1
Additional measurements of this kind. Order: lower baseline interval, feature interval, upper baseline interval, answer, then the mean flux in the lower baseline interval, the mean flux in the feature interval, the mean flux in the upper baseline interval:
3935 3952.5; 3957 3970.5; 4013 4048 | 0.9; 8.69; 8.82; 12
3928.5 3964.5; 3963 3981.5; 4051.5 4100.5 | 3.6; 9.01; 7.74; 11.9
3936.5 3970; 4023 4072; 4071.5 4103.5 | -4.9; 9.46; 12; 11.5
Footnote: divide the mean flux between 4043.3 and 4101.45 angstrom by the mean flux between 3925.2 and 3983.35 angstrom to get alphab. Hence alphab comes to 1.35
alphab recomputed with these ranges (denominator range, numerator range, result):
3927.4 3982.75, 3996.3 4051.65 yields 1.39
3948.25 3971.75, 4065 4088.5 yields 1.26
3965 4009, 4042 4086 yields 1.16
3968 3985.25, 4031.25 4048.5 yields 1.42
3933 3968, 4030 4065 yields 1.31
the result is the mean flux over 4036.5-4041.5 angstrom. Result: 12.4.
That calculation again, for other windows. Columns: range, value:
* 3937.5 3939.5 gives 5.57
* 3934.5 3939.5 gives 3.82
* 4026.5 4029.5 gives 12.1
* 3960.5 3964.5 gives 10.5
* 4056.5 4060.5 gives 11.9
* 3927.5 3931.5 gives 8.81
